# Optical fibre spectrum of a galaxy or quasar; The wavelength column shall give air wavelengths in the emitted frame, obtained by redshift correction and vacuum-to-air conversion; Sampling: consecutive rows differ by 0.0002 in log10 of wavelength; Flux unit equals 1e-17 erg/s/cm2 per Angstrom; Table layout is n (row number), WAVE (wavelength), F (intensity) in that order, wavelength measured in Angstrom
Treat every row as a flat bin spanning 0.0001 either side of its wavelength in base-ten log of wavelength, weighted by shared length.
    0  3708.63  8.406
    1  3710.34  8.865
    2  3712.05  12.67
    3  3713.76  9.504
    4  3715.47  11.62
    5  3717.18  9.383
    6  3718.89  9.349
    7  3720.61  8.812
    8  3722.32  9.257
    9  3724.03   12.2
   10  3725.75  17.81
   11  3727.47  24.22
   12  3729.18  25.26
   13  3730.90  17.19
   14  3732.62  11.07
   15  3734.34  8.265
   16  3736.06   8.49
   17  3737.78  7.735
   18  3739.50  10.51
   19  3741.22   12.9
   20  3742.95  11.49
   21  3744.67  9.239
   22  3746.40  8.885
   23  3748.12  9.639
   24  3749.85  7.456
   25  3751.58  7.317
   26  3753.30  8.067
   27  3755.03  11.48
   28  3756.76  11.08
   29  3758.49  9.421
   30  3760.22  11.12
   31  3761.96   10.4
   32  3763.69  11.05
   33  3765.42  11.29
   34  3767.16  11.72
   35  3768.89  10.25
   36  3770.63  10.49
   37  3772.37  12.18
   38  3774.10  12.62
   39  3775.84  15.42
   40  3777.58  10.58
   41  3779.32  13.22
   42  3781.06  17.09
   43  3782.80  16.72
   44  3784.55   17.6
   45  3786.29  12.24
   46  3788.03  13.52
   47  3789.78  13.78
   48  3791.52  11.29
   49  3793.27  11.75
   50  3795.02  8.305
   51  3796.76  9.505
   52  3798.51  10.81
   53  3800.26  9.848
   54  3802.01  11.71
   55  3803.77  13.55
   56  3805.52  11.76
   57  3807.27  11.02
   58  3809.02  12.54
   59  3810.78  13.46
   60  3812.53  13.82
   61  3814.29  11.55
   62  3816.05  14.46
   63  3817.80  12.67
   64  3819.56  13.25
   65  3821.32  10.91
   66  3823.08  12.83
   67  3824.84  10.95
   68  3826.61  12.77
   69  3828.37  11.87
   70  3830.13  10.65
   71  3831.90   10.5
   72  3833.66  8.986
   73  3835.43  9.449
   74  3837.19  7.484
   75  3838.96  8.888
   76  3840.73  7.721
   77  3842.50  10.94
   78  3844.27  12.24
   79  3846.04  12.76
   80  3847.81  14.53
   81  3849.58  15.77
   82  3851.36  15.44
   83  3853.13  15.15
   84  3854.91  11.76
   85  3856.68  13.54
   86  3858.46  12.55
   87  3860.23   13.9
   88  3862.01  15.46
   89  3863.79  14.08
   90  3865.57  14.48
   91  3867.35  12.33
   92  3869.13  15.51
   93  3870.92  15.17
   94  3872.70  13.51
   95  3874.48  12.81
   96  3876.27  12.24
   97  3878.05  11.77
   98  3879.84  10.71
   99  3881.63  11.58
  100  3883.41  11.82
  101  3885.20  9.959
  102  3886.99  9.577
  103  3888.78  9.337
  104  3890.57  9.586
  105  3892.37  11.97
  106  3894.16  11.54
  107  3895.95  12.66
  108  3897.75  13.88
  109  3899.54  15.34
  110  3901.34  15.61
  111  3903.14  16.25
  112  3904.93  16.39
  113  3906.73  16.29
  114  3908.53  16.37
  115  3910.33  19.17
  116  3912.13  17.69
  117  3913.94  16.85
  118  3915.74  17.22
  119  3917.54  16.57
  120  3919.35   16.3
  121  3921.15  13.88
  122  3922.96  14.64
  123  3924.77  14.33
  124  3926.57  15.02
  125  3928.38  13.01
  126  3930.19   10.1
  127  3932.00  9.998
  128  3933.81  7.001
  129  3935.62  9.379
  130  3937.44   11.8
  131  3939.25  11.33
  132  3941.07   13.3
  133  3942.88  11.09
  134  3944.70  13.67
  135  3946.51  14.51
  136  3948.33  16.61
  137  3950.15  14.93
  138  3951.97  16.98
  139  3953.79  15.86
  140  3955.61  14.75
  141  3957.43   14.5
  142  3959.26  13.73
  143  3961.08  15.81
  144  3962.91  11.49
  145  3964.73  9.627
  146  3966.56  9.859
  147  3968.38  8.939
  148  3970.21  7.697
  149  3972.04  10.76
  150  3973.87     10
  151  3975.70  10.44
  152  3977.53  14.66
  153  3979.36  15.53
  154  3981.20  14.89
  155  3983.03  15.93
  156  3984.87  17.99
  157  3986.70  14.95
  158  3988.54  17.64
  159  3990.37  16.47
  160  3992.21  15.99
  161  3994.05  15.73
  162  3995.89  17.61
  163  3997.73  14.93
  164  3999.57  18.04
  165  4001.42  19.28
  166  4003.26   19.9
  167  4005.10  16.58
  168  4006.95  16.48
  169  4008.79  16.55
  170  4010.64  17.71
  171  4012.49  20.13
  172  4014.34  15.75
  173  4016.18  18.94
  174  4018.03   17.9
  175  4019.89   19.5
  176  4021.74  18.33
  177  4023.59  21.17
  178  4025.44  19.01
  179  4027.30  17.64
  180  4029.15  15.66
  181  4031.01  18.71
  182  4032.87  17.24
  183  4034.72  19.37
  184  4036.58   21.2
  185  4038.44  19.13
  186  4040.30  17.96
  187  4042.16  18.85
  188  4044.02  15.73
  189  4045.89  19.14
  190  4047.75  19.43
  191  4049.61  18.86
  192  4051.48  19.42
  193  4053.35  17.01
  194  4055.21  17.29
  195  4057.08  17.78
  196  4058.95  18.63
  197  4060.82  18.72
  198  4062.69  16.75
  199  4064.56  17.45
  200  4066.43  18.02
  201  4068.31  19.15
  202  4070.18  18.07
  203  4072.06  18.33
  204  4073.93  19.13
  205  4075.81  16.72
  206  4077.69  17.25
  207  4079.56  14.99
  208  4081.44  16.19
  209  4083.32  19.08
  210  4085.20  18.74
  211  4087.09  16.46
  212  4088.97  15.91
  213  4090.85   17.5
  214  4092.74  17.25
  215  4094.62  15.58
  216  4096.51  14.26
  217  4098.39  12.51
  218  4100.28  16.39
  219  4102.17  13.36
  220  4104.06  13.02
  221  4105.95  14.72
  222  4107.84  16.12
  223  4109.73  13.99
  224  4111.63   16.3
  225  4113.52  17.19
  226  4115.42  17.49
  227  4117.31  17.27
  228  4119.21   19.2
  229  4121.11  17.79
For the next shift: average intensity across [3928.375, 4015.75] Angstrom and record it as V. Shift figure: 14.2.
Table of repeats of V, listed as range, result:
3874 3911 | 13.1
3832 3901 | 12.3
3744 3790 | 11.6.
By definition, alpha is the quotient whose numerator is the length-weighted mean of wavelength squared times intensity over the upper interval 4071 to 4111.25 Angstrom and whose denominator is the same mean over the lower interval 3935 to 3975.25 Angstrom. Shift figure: 1.37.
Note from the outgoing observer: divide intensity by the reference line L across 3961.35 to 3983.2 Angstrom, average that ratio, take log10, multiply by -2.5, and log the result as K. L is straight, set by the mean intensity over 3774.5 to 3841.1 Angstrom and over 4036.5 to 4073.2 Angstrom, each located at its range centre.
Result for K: 0.36 mag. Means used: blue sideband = 12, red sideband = 18.3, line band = 11.6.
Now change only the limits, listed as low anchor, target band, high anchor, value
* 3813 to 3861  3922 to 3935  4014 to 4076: 0.228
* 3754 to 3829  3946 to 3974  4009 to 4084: 0.238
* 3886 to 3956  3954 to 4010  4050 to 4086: 0.069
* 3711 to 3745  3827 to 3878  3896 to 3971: 0.066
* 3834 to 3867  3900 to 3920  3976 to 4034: -0.170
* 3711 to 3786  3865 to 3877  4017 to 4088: 0.054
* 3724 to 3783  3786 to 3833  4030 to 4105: 0.098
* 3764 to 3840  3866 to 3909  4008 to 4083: 0.092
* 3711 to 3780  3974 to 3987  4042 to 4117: 0.052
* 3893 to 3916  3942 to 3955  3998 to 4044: 0.129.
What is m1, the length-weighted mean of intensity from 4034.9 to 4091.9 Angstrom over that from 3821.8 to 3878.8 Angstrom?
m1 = 1.45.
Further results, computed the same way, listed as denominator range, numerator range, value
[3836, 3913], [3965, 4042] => 1.25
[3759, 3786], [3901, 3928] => 1.27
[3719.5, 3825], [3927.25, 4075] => 1.32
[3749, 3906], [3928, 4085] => 1.31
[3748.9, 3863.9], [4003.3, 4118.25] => 1.46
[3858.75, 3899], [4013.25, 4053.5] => 1.48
